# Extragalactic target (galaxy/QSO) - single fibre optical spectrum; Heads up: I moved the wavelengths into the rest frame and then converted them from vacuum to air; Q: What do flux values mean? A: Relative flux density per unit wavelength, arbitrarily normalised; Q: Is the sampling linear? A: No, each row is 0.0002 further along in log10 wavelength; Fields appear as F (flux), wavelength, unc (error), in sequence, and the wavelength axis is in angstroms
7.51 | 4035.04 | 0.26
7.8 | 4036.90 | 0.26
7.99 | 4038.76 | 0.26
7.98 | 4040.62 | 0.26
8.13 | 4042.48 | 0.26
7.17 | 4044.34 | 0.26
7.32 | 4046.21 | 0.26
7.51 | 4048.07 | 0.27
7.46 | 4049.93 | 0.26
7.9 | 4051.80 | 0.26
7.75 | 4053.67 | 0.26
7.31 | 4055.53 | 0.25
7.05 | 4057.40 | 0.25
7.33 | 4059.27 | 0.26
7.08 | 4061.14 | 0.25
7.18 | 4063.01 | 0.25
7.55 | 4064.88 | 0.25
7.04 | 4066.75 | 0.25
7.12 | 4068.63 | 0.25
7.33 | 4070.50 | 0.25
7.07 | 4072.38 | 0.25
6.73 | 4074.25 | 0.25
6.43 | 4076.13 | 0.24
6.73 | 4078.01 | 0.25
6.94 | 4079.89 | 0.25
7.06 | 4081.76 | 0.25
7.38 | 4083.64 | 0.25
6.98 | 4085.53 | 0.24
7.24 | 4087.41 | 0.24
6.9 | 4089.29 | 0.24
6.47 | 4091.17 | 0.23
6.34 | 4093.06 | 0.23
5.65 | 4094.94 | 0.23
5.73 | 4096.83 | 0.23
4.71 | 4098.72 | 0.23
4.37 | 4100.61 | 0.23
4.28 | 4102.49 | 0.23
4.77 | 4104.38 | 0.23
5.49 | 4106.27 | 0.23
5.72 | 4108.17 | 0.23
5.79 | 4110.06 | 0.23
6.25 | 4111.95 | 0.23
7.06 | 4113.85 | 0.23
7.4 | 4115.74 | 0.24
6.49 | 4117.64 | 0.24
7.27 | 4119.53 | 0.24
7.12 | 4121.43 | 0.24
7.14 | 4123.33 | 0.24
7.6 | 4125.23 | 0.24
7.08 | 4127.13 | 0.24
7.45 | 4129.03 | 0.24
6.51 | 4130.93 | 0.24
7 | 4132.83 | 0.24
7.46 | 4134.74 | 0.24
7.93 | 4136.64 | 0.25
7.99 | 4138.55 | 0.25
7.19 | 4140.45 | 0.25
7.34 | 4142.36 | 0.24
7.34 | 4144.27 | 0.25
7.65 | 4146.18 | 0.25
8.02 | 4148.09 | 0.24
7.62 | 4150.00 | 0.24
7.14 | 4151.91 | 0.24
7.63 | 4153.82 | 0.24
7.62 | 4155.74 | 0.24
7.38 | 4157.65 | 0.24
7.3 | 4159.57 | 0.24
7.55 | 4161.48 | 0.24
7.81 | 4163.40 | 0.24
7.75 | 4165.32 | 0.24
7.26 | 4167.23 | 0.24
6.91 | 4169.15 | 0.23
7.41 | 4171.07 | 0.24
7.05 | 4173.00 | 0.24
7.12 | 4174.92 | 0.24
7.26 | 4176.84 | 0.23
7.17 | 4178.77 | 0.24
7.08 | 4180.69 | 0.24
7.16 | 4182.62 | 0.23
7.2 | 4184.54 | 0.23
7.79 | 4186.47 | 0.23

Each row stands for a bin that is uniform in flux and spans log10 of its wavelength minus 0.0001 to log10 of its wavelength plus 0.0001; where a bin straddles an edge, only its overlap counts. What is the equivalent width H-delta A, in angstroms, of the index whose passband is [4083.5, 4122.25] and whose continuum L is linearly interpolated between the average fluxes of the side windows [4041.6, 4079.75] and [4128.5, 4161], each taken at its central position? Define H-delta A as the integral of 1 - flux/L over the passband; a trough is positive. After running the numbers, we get 6.4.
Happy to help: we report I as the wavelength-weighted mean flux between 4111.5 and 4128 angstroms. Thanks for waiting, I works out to 7.07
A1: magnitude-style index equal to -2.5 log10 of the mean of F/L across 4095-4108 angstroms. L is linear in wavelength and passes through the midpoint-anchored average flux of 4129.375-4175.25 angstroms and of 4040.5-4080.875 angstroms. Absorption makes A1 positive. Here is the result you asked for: 0.418 mag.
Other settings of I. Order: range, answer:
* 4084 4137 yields 6.43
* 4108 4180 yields 7.25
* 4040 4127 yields 6.76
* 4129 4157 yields 7.46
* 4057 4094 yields 7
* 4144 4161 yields 7.53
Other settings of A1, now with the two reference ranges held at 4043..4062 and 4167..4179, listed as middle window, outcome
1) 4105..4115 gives 0.20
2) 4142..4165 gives -0.05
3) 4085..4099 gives 0.16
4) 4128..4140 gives -0.02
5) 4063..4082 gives 0.05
